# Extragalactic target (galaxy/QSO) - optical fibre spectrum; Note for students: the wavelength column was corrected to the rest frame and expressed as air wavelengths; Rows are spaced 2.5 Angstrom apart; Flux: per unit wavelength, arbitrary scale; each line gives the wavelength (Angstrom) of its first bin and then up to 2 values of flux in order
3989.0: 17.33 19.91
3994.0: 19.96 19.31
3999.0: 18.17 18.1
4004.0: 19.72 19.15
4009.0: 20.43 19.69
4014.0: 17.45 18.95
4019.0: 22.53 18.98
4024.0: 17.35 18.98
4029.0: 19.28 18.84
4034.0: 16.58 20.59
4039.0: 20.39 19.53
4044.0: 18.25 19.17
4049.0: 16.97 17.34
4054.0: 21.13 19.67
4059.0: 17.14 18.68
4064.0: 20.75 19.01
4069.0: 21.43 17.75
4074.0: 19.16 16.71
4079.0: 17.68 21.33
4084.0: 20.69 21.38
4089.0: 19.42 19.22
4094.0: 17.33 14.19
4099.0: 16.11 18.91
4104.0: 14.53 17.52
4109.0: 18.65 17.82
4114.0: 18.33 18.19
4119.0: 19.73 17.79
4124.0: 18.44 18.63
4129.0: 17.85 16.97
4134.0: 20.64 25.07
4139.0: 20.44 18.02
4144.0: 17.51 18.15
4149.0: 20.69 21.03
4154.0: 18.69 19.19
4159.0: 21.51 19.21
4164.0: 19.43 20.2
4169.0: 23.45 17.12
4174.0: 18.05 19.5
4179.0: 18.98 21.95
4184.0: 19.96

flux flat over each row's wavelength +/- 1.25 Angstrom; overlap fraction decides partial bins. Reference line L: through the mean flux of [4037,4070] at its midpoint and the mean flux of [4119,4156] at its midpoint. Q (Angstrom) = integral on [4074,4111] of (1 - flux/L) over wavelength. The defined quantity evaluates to 2.1 Angstrom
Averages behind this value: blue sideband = 19.2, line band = 18.1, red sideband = 19.3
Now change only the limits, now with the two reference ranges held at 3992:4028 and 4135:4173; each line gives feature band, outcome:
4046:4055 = 0.4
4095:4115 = 2.8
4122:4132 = 0.9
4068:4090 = 0.1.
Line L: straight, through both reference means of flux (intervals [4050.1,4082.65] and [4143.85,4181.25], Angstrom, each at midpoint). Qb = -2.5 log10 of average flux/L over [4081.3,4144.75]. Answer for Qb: 0.04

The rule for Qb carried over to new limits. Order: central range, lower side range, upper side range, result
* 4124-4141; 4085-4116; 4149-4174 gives -0.05 mag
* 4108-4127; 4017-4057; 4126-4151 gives 0.05 mag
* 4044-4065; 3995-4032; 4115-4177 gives 0.02 mag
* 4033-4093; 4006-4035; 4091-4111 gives -0.07 mag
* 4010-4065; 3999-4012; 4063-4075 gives 0.02 mag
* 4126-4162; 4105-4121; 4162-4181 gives -0.03 mag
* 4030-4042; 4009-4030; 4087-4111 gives -0.02 mag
